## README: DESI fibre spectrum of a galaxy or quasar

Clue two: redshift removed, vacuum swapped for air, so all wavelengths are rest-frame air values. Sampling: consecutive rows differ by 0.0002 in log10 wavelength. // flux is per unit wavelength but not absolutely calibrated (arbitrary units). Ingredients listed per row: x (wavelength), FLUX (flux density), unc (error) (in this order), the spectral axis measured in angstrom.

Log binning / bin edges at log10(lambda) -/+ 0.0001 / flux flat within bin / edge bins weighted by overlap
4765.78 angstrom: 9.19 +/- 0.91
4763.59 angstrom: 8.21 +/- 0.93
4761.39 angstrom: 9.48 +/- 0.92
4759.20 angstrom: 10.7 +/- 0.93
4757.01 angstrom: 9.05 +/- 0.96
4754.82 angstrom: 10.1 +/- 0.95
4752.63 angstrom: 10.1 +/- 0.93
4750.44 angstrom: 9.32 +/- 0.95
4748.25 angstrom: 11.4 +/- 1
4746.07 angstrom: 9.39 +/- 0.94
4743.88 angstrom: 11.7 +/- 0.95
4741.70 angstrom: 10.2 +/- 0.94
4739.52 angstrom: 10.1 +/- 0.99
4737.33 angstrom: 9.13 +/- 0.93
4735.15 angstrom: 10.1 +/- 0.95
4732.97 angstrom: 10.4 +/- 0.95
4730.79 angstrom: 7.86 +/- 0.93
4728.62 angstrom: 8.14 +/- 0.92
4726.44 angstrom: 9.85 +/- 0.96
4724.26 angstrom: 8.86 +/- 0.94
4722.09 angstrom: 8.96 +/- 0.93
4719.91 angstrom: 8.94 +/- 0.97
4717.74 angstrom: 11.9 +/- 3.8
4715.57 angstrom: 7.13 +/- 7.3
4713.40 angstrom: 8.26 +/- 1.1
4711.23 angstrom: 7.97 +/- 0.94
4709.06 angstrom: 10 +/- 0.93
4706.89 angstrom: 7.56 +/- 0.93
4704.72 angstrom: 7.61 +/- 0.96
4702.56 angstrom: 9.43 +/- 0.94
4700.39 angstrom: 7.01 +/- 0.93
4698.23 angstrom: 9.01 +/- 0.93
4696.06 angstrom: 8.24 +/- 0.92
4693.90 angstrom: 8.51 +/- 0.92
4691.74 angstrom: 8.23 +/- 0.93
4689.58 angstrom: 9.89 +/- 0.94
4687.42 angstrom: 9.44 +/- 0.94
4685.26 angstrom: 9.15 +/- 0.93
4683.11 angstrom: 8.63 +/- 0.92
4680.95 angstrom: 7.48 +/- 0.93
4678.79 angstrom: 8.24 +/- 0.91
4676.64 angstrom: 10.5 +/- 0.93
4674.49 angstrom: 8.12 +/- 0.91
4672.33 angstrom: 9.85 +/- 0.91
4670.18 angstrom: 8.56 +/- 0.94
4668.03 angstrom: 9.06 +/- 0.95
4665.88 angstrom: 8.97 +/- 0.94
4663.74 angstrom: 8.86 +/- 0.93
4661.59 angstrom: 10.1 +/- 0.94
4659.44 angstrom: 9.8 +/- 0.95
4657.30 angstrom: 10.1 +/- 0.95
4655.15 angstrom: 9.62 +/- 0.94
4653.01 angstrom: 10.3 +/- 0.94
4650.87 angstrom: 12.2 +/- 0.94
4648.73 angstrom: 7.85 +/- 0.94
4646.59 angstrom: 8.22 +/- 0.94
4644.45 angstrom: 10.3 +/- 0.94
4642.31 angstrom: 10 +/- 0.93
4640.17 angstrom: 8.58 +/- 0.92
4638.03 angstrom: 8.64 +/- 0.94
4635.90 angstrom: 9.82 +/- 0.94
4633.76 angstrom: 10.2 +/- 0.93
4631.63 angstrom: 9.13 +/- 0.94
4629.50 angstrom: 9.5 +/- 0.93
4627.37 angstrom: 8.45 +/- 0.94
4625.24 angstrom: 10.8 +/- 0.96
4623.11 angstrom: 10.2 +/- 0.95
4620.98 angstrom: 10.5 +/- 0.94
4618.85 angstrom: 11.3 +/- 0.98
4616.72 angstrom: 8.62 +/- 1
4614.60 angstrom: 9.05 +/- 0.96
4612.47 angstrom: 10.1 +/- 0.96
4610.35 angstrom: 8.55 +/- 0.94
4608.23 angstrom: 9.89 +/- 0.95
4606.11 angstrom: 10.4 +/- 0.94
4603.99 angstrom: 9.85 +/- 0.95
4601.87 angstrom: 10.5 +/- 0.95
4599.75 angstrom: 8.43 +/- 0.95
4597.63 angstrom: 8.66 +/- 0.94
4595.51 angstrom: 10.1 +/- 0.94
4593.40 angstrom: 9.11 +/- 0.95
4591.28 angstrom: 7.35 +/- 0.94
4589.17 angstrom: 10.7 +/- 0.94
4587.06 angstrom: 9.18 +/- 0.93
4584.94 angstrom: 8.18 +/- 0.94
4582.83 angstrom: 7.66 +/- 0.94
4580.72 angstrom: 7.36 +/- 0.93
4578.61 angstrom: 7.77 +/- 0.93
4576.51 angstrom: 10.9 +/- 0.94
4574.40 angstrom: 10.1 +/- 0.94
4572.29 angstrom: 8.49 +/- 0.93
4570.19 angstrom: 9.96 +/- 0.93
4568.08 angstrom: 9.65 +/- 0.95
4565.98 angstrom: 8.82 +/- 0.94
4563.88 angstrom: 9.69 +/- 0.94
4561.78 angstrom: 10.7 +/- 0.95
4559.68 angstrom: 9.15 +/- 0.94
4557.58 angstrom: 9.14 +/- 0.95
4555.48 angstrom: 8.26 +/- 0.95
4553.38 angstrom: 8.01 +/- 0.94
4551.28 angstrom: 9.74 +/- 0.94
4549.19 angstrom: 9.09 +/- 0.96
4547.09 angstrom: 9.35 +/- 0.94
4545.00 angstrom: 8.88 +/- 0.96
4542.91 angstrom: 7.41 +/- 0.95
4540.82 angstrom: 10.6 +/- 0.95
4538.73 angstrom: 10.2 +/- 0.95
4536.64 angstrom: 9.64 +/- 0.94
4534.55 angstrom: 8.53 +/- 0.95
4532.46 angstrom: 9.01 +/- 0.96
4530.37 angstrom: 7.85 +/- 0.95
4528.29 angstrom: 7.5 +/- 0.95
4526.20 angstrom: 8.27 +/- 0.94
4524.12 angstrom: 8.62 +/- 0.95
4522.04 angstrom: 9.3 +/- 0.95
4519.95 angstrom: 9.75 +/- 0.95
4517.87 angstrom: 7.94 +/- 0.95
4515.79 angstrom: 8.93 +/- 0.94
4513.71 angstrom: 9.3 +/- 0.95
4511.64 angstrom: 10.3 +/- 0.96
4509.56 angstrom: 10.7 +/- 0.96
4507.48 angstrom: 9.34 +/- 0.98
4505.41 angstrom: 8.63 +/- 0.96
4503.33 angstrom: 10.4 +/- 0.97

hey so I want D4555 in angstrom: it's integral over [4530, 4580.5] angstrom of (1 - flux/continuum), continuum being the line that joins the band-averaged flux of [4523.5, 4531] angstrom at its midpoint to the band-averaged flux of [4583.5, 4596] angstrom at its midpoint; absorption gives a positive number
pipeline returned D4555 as -4.3 angstrom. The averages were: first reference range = 8.04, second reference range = 9.01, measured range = 9.19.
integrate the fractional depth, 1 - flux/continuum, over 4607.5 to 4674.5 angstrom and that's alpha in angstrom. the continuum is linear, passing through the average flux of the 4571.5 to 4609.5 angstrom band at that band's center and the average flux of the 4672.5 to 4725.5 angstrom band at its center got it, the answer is -4.5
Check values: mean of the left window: 9.15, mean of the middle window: 9.56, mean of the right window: 8.73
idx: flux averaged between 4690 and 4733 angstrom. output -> 8.67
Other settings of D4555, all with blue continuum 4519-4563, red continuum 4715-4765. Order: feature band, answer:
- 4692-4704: 1.39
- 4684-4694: 0.40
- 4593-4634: -1.93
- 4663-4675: 0.59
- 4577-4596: 1.08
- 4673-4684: 0.93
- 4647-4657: -0.57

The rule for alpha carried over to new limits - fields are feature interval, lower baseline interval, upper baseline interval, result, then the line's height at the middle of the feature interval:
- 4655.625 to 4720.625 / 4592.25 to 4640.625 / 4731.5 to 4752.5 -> 6.7 angstrom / 9.91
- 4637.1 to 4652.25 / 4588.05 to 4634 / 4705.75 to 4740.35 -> 0.0 angstrom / 9.44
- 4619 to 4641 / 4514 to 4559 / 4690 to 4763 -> -1.5 angstrom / 9.05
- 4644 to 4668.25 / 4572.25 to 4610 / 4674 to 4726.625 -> -1.9 angstrom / 8.91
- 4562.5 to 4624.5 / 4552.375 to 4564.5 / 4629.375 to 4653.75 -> -0.3 angstrom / 9.32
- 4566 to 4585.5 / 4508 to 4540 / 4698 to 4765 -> 0.5 angstrom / 9.13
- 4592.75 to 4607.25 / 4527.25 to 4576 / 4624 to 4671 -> -0.4 angstrom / 9.33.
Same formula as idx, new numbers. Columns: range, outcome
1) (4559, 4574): 9.53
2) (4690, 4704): 8.46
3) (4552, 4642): 9.33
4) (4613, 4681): 9.5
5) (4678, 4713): 8.52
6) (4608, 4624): 9.77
